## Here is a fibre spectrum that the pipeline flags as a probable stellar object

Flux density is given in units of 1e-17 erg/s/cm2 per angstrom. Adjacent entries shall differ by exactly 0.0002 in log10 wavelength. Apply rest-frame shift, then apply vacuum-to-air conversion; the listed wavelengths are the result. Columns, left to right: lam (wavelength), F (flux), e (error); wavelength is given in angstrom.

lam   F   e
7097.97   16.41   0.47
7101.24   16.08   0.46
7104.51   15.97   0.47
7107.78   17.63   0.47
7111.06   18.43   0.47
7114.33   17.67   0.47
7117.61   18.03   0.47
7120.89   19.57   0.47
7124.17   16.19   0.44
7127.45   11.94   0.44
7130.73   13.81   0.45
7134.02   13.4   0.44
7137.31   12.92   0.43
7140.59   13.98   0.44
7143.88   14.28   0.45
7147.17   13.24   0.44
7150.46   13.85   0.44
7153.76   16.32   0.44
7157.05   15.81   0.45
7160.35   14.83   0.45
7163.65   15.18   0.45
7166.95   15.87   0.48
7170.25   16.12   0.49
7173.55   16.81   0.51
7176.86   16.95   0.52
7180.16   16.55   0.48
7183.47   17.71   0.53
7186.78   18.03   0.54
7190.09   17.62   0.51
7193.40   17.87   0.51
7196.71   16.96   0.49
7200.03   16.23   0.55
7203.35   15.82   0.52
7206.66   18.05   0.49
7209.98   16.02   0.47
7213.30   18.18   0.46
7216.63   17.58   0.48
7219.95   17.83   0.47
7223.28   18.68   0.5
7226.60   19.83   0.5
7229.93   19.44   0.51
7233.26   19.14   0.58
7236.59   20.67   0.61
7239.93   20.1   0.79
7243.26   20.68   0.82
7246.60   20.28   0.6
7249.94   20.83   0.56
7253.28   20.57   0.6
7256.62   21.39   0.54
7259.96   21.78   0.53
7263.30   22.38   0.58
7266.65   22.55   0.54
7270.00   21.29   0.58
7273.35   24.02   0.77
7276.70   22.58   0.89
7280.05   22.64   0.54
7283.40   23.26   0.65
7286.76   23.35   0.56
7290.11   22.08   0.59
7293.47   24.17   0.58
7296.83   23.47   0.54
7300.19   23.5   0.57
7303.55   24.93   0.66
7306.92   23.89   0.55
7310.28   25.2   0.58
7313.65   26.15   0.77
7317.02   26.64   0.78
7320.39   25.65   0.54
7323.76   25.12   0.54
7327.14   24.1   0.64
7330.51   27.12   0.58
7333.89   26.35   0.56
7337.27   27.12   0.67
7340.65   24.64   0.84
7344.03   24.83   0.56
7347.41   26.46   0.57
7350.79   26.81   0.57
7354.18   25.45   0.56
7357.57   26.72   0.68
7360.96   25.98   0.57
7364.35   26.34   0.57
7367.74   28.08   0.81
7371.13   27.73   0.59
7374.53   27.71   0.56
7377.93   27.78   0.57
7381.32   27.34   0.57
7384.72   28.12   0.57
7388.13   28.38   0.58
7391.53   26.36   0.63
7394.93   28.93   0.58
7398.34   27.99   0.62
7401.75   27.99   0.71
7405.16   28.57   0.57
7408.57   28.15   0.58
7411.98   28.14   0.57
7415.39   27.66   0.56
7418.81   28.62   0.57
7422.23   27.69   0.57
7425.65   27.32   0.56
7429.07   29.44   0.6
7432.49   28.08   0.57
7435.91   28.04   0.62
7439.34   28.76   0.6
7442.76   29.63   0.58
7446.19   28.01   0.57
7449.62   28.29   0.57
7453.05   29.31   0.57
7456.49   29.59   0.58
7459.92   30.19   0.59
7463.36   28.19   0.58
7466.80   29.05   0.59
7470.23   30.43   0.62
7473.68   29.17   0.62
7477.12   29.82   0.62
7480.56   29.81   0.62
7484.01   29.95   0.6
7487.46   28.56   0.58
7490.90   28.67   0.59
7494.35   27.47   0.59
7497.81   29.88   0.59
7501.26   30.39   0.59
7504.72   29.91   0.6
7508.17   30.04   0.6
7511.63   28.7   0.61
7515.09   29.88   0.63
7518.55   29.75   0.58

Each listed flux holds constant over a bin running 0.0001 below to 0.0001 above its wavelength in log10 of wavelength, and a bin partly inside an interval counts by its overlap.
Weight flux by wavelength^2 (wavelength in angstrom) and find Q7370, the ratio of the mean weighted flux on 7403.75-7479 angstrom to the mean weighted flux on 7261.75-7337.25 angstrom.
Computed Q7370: 1.23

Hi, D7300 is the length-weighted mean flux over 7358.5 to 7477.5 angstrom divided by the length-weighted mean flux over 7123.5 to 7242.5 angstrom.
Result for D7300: 1.71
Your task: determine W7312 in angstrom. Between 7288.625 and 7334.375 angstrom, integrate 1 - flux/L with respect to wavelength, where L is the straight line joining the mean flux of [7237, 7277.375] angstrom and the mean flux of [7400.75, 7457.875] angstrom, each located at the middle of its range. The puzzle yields -2.3 angstrom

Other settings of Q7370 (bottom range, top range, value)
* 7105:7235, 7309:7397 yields 1.69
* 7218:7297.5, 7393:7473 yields 1.41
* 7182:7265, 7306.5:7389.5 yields 1.44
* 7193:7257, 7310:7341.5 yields 1.42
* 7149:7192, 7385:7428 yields 1.83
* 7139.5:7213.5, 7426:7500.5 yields 1.94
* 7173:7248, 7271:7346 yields 1.39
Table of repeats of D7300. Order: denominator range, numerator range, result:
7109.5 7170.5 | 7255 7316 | 1.52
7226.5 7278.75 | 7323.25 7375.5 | 1.24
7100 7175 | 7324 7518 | 1.81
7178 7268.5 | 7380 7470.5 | 1.50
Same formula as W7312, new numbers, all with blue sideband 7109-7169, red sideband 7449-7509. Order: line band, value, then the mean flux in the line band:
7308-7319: -1.63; 25.9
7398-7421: -1.44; 28.2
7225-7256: -1.11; 20.2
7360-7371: -1.02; 27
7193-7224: 1.59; 17.3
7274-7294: -1.58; 23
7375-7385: -0.95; 27.7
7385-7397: -1.02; 27.9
